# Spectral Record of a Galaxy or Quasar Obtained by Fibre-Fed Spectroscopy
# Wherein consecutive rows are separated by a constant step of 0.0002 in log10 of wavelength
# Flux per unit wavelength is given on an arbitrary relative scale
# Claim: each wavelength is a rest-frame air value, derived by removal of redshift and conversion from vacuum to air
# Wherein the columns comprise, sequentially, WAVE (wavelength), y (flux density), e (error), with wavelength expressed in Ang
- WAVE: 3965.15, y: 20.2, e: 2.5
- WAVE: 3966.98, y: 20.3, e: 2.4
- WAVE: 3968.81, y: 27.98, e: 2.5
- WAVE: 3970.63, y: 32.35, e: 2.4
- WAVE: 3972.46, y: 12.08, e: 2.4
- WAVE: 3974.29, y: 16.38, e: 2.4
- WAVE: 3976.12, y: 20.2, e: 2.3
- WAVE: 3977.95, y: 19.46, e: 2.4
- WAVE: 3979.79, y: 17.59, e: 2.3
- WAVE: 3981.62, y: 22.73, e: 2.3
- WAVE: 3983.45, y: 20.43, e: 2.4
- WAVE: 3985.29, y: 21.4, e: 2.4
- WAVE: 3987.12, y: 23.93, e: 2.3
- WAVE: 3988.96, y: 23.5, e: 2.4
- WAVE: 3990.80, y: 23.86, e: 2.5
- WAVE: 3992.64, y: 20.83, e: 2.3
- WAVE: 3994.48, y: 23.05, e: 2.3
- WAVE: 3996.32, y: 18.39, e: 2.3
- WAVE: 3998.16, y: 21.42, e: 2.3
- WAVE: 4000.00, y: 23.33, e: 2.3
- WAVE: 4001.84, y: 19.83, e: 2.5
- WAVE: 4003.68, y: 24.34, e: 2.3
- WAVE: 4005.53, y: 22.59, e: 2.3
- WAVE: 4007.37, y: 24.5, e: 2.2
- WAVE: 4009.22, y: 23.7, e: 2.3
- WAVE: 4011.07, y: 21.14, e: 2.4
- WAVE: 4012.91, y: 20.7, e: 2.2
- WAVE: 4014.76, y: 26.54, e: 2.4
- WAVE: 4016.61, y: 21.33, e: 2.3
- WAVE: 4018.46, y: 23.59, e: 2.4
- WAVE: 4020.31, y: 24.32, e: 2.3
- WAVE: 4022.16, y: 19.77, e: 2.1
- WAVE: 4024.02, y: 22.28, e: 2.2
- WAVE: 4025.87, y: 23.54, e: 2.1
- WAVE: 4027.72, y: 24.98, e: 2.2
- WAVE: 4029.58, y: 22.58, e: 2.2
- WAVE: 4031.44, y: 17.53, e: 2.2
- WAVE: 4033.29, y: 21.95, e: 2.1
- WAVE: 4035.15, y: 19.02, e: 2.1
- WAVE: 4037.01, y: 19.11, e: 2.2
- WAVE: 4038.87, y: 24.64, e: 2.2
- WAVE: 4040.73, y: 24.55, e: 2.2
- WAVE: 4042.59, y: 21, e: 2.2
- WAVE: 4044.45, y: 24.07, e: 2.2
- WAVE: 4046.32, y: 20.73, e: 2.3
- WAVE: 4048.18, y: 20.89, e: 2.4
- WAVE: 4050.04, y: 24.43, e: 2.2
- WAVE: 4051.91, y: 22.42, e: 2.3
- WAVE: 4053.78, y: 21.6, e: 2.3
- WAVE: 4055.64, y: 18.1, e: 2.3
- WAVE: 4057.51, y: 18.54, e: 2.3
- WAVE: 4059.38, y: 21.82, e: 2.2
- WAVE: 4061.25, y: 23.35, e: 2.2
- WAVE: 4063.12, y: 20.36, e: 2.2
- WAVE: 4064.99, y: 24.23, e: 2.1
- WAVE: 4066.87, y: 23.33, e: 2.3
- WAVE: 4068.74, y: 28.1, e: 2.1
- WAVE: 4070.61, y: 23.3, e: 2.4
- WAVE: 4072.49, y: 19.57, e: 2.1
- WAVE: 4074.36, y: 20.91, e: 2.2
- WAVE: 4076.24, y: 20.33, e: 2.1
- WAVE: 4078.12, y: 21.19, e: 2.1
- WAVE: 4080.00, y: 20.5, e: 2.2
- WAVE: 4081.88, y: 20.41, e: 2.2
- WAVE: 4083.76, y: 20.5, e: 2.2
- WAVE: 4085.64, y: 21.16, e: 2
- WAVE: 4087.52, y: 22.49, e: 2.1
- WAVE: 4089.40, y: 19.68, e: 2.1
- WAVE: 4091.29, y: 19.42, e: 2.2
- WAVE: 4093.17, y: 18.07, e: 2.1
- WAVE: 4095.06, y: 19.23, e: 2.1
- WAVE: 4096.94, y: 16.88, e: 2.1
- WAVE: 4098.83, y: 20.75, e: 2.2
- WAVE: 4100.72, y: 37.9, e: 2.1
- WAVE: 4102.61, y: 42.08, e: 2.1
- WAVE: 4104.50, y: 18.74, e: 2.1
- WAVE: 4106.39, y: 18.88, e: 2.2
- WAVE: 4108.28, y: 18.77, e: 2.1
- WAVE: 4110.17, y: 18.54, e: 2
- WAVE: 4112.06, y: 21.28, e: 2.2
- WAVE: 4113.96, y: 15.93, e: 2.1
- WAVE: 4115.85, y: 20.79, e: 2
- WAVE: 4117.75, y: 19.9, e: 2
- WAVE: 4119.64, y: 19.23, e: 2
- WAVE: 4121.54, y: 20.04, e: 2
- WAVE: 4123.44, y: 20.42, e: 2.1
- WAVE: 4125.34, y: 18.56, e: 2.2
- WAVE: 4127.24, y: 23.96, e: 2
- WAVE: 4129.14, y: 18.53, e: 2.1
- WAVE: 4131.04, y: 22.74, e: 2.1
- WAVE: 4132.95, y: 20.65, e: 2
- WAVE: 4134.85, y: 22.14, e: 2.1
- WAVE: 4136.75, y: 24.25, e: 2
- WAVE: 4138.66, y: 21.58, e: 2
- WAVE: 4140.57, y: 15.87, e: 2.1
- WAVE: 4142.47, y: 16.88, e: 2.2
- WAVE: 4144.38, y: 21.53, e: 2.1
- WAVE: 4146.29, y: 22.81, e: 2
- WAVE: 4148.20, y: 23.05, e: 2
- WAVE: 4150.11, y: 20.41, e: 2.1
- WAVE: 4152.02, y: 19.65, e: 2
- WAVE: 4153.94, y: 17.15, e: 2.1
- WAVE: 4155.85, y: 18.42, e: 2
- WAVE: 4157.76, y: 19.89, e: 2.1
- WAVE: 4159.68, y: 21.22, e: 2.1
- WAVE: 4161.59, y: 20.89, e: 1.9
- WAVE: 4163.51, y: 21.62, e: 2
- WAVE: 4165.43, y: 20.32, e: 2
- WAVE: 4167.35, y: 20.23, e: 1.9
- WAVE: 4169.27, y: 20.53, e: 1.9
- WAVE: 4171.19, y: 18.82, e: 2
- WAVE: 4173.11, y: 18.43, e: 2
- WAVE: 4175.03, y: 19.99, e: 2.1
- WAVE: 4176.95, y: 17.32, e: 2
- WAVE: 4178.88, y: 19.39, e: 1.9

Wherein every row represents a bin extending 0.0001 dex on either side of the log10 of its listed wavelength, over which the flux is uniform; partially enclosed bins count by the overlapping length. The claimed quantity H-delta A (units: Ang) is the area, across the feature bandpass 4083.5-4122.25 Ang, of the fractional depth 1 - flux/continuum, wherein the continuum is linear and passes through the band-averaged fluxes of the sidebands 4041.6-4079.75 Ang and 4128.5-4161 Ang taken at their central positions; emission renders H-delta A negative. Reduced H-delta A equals -0.6 Ang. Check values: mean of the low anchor 21.9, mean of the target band 21.5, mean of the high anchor 20.4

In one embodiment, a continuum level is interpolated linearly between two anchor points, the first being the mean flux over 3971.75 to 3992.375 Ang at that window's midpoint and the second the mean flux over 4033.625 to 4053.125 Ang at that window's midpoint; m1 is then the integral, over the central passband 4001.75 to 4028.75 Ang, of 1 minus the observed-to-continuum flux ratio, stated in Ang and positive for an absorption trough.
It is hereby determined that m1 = -2.2 Ang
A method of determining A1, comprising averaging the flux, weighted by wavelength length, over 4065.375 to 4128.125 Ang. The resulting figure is 21.6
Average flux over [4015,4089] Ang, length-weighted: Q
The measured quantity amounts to 21.9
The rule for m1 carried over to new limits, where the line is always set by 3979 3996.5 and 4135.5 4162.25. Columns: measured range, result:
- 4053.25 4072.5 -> -1.0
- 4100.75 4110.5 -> -2.1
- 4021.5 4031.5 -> -0.4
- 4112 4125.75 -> 0.7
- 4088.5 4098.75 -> 1.0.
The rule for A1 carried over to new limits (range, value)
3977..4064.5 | 21.9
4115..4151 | 20.7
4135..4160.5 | 20.3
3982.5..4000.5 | 22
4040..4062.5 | 21.7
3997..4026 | 22.6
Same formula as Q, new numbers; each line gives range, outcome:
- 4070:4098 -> 20.2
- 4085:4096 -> 20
